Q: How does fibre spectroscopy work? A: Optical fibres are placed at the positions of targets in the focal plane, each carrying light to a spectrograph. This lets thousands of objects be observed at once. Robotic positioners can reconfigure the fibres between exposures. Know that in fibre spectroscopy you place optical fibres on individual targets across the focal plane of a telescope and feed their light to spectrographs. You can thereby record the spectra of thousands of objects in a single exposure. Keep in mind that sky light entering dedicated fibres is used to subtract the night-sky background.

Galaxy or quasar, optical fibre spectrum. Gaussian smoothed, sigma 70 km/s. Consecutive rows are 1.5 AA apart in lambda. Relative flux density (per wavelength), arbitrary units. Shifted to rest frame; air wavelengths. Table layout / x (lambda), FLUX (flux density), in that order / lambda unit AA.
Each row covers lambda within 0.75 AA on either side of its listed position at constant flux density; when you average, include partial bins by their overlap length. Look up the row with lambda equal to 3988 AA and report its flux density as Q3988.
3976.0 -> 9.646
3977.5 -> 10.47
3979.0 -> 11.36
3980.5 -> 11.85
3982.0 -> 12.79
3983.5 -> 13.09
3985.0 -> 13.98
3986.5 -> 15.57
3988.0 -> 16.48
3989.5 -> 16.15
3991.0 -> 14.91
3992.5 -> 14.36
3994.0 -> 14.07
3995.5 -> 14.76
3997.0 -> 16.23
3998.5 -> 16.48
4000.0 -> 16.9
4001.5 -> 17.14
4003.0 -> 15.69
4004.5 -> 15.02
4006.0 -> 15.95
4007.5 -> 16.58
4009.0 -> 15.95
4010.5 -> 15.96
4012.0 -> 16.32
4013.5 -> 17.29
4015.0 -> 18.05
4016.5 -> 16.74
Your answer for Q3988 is 16.48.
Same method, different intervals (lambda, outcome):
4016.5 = 16.74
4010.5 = 15.96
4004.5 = 15.02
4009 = 15.95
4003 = 15.69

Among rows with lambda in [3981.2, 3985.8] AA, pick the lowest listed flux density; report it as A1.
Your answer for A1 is 12.79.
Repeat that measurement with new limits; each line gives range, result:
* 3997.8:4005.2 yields 15.02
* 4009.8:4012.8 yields 15.96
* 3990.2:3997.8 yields 14.07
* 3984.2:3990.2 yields 13.98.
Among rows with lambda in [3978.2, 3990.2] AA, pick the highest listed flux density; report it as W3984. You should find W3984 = 16.48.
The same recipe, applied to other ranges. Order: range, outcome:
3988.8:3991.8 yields 16.15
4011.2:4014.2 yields 17.29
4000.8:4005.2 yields 17.14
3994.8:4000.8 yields 16.9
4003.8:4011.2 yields 16.58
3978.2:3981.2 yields 11.85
